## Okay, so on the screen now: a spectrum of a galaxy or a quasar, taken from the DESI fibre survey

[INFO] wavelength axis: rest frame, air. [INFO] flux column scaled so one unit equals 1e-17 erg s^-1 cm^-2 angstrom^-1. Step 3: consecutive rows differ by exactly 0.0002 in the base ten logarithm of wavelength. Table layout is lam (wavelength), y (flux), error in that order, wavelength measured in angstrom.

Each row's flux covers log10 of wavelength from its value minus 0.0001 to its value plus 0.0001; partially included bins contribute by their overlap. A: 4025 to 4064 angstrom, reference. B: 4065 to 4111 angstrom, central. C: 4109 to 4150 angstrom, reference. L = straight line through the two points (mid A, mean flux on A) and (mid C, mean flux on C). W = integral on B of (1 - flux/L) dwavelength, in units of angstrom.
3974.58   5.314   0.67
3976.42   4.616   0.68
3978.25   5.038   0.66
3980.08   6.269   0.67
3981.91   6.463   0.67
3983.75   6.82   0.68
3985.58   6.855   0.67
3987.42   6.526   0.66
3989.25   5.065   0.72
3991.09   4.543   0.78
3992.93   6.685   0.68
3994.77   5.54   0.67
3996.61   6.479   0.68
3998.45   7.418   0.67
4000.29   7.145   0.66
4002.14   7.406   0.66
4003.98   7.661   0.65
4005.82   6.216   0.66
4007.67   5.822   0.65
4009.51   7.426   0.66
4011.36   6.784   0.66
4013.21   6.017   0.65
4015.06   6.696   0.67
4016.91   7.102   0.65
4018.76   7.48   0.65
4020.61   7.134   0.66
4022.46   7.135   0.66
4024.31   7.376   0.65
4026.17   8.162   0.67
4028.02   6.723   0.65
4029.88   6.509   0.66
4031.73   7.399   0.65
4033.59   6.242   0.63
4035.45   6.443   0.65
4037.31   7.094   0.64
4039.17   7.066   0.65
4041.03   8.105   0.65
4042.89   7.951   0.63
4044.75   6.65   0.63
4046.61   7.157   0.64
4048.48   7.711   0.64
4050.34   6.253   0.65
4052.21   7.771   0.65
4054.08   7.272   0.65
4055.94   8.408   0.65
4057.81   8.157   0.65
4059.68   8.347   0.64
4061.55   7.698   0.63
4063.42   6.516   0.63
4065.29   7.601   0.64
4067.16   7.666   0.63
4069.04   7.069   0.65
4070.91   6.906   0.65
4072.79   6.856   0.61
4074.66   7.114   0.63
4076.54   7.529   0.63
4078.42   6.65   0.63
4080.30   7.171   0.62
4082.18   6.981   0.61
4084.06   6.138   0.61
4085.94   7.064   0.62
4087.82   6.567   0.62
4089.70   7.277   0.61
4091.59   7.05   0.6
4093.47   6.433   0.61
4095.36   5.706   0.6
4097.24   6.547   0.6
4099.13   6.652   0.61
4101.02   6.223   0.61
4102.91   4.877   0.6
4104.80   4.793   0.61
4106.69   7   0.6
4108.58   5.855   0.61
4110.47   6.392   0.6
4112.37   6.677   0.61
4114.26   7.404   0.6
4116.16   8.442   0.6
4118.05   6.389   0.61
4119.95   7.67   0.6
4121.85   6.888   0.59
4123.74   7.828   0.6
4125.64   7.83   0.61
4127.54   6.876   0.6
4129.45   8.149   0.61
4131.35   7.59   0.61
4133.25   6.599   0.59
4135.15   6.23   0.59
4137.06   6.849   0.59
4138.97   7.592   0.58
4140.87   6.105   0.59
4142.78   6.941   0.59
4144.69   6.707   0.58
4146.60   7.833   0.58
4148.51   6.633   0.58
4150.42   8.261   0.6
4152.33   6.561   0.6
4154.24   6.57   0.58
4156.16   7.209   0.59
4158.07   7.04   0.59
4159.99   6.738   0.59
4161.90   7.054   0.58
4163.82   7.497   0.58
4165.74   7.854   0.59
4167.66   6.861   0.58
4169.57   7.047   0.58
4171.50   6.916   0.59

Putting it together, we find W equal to 3.8 angstrom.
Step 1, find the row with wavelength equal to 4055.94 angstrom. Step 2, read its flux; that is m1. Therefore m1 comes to 8.408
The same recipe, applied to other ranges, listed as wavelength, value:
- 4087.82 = 6.567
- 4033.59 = 6.242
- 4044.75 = 6.65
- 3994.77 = 5.54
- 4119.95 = 7.67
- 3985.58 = 6.855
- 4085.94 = 7.064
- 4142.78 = 6.941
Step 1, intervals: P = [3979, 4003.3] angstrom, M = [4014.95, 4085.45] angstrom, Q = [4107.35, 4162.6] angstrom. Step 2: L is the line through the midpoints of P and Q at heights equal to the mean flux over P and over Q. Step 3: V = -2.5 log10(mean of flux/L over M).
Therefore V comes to -0.09 mag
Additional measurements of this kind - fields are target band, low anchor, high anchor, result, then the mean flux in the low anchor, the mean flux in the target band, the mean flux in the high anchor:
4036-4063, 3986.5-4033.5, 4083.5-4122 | -0.13 mag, 6.73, 7.51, 6.57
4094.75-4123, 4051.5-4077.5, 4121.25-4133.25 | 0.15 mag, 7.49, 6.52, 7.47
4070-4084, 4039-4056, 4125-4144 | 0.05 mag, 7.4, 6.97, 7.06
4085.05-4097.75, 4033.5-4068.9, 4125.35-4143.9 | 0.09 mag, 7.39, 6.67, 7.04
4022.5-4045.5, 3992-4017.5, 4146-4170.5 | -0.05 mag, 6.74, 7.15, 7.16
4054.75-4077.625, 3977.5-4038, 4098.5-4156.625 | -0.11 mag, 6.66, 7.48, 6.89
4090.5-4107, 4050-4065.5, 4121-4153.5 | 0.20 mag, 7.61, 6.12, 7.14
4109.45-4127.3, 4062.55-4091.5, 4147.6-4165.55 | -0.03 mag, 7.01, 7.26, 7.1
